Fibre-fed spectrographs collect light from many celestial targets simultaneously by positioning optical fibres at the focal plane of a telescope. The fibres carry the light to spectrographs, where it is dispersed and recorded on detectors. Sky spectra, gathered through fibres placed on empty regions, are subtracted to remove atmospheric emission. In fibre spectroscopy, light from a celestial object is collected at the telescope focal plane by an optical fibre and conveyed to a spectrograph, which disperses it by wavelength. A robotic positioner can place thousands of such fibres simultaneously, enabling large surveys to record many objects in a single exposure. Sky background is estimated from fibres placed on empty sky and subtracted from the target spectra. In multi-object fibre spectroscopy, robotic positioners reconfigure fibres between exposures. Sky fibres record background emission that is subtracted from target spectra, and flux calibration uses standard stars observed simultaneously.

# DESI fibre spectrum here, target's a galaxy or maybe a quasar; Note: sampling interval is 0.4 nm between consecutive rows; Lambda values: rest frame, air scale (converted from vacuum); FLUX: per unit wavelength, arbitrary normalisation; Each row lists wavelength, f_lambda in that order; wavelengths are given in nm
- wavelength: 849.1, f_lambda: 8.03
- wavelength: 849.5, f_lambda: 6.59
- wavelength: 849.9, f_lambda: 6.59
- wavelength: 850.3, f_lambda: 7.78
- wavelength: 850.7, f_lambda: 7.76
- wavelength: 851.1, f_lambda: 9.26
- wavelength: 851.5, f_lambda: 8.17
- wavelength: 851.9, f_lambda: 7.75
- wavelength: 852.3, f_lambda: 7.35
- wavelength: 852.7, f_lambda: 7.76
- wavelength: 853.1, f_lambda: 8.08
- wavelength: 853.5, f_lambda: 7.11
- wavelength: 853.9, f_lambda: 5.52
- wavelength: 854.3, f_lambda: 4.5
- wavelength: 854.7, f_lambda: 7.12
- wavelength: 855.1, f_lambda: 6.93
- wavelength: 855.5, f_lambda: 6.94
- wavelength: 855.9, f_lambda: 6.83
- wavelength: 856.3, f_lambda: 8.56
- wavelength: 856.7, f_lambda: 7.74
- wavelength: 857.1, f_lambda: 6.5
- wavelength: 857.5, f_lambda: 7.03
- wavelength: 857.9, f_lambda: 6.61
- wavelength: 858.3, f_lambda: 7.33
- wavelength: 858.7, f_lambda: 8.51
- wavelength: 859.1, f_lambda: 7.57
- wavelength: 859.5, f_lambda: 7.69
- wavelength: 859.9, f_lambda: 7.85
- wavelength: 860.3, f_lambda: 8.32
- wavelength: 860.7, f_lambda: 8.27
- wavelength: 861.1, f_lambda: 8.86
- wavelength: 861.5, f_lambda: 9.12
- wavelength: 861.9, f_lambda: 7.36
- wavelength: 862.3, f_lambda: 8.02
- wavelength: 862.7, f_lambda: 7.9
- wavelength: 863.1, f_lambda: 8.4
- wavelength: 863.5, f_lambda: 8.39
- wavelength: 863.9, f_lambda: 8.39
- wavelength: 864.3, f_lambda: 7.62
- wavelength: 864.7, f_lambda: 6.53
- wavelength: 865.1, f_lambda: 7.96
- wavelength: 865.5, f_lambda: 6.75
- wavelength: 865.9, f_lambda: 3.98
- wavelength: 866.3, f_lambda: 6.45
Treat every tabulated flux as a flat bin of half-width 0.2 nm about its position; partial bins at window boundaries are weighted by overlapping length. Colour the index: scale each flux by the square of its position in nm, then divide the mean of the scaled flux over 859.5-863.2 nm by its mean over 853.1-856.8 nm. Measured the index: 1.21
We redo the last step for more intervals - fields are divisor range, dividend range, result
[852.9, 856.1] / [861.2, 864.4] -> 1.26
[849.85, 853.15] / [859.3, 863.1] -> 1.06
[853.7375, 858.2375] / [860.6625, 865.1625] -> 1.21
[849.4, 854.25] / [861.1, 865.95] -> 1.07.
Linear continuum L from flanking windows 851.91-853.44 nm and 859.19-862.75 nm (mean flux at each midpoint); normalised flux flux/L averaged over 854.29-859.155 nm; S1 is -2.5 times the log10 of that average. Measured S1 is 0.11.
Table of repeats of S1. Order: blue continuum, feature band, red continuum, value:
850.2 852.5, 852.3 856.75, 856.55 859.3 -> 0.101 mag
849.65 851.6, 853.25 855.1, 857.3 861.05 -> 0.249 mag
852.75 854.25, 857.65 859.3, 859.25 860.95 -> 0.034 mag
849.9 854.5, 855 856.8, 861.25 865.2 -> 0.021 mag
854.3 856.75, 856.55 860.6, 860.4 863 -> 0.021 mag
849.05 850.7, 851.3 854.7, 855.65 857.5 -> 0.039 mag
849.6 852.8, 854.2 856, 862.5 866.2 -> 0.165 mag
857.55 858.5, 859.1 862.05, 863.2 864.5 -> -0.095 mag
